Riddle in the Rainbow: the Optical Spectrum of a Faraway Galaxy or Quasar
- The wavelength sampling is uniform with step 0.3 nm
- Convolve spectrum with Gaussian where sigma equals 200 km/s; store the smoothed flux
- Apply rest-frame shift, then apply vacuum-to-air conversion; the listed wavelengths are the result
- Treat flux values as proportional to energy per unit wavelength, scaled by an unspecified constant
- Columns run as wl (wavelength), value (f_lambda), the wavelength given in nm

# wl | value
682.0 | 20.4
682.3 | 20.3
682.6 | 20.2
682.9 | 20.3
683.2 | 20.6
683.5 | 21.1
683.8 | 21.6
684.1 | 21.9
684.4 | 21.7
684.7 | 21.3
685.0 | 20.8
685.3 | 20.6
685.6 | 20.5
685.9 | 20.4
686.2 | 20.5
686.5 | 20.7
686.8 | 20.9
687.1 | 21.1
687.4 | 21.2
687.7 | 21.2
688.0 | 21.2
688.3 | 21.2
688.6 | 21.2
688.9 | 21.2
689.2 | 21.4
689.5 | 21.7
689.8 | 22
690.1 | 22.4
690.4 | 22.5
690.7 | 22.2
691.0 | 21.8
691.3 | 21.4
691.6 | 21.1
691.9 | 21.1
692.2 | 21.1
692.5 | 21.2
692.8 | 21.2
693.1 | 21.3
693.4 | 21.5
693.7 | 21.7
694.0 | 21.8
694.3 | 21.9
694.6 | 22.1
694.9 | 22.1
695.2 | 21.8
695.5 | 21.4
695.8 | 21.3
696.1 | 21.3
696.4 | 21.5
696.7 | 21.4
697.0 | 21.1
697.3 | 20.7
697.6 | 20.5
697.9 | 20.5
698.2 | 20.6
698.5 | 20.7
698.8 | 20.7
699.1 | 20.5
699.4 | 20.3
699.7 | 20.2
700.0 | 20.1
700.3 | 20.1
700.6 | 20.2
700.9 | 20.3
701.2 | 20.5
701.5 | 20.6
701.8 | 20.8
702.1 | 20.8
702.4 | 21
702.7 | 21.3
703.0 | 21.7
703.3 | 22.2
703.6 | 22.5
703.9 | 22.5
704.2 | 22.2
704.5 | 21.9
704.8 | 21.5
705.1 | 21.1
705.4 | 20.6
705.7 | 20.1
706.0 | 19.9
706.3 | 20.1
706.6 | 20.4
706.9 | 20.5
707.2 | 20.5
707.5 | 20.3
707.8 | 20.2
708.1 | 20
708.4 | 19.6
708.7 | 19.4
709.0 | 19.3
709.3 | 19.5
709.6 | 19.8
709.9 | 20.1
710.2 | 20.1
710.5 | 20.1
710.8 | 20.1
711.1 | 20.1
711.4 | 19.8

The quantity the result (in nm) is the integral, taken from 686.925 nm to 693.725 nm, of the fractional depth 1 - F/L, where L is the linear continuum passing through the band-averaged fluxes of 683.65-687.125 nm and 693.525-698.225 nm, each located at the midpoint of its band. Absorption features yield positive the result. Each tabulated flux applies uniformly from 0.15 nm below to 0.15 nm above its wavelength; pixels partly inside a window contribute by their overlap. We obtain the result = -0.09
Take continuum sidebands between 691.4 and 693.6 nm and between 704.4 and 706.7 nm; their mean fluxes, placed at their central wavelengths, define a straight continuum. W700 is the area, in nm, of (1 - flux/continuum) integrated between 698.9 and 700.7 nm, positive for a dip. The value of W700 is 0.06 nm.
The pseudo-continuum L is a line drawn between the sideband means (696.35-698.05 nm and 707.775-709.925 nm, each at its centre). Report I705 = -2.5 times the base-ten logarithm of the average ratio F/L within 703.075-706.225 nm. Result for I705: -0.07 mag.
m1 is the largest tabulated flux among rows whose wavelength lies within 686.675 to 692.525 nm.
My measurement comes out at 22.5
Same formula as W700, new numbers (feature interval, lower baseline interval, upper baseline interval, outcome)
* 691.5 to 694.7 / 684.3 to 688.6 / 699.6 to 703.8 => -0.08 nm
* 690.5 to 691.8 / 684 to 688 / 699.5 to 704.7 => -0.04 nm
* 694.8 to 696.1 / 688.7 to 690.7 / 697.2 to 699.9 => -0.04 nm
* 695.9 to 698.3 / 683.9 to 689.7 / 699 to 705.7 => 0.01 nm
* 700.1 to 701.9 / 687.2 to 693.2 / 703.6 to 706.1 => 0.08 nm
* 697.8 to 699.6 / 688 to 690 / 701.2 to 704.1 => 0.08 nm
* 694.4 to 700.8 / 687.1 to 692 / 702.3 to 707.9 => 0.12 nm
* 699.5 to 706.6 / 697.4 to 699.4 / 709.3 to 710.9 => -0.21 nm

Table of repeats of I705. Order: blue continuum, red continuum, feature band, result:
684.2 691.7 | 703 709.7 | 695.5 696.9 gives -0.02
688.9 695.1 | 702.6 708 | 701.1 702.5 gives 0.03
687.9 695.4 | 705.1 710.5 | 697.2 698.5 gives 0.02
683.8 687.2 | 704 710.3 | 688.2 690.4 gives -0.04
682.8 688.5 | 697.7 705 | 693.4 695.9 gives -0.04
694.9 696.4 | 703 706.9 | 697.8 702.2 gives 0.05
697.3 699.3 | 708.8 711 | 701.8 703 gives -0.04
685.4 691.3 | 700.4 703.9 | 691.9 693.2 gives 0.00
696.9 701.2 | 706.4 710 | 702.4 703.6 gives -0.08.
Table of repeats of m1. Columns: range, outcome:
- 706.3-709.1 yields 20.5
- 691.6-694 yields 21.8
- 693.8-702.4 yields 22.1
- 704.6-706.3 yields 21.5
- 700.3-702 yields 20.8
